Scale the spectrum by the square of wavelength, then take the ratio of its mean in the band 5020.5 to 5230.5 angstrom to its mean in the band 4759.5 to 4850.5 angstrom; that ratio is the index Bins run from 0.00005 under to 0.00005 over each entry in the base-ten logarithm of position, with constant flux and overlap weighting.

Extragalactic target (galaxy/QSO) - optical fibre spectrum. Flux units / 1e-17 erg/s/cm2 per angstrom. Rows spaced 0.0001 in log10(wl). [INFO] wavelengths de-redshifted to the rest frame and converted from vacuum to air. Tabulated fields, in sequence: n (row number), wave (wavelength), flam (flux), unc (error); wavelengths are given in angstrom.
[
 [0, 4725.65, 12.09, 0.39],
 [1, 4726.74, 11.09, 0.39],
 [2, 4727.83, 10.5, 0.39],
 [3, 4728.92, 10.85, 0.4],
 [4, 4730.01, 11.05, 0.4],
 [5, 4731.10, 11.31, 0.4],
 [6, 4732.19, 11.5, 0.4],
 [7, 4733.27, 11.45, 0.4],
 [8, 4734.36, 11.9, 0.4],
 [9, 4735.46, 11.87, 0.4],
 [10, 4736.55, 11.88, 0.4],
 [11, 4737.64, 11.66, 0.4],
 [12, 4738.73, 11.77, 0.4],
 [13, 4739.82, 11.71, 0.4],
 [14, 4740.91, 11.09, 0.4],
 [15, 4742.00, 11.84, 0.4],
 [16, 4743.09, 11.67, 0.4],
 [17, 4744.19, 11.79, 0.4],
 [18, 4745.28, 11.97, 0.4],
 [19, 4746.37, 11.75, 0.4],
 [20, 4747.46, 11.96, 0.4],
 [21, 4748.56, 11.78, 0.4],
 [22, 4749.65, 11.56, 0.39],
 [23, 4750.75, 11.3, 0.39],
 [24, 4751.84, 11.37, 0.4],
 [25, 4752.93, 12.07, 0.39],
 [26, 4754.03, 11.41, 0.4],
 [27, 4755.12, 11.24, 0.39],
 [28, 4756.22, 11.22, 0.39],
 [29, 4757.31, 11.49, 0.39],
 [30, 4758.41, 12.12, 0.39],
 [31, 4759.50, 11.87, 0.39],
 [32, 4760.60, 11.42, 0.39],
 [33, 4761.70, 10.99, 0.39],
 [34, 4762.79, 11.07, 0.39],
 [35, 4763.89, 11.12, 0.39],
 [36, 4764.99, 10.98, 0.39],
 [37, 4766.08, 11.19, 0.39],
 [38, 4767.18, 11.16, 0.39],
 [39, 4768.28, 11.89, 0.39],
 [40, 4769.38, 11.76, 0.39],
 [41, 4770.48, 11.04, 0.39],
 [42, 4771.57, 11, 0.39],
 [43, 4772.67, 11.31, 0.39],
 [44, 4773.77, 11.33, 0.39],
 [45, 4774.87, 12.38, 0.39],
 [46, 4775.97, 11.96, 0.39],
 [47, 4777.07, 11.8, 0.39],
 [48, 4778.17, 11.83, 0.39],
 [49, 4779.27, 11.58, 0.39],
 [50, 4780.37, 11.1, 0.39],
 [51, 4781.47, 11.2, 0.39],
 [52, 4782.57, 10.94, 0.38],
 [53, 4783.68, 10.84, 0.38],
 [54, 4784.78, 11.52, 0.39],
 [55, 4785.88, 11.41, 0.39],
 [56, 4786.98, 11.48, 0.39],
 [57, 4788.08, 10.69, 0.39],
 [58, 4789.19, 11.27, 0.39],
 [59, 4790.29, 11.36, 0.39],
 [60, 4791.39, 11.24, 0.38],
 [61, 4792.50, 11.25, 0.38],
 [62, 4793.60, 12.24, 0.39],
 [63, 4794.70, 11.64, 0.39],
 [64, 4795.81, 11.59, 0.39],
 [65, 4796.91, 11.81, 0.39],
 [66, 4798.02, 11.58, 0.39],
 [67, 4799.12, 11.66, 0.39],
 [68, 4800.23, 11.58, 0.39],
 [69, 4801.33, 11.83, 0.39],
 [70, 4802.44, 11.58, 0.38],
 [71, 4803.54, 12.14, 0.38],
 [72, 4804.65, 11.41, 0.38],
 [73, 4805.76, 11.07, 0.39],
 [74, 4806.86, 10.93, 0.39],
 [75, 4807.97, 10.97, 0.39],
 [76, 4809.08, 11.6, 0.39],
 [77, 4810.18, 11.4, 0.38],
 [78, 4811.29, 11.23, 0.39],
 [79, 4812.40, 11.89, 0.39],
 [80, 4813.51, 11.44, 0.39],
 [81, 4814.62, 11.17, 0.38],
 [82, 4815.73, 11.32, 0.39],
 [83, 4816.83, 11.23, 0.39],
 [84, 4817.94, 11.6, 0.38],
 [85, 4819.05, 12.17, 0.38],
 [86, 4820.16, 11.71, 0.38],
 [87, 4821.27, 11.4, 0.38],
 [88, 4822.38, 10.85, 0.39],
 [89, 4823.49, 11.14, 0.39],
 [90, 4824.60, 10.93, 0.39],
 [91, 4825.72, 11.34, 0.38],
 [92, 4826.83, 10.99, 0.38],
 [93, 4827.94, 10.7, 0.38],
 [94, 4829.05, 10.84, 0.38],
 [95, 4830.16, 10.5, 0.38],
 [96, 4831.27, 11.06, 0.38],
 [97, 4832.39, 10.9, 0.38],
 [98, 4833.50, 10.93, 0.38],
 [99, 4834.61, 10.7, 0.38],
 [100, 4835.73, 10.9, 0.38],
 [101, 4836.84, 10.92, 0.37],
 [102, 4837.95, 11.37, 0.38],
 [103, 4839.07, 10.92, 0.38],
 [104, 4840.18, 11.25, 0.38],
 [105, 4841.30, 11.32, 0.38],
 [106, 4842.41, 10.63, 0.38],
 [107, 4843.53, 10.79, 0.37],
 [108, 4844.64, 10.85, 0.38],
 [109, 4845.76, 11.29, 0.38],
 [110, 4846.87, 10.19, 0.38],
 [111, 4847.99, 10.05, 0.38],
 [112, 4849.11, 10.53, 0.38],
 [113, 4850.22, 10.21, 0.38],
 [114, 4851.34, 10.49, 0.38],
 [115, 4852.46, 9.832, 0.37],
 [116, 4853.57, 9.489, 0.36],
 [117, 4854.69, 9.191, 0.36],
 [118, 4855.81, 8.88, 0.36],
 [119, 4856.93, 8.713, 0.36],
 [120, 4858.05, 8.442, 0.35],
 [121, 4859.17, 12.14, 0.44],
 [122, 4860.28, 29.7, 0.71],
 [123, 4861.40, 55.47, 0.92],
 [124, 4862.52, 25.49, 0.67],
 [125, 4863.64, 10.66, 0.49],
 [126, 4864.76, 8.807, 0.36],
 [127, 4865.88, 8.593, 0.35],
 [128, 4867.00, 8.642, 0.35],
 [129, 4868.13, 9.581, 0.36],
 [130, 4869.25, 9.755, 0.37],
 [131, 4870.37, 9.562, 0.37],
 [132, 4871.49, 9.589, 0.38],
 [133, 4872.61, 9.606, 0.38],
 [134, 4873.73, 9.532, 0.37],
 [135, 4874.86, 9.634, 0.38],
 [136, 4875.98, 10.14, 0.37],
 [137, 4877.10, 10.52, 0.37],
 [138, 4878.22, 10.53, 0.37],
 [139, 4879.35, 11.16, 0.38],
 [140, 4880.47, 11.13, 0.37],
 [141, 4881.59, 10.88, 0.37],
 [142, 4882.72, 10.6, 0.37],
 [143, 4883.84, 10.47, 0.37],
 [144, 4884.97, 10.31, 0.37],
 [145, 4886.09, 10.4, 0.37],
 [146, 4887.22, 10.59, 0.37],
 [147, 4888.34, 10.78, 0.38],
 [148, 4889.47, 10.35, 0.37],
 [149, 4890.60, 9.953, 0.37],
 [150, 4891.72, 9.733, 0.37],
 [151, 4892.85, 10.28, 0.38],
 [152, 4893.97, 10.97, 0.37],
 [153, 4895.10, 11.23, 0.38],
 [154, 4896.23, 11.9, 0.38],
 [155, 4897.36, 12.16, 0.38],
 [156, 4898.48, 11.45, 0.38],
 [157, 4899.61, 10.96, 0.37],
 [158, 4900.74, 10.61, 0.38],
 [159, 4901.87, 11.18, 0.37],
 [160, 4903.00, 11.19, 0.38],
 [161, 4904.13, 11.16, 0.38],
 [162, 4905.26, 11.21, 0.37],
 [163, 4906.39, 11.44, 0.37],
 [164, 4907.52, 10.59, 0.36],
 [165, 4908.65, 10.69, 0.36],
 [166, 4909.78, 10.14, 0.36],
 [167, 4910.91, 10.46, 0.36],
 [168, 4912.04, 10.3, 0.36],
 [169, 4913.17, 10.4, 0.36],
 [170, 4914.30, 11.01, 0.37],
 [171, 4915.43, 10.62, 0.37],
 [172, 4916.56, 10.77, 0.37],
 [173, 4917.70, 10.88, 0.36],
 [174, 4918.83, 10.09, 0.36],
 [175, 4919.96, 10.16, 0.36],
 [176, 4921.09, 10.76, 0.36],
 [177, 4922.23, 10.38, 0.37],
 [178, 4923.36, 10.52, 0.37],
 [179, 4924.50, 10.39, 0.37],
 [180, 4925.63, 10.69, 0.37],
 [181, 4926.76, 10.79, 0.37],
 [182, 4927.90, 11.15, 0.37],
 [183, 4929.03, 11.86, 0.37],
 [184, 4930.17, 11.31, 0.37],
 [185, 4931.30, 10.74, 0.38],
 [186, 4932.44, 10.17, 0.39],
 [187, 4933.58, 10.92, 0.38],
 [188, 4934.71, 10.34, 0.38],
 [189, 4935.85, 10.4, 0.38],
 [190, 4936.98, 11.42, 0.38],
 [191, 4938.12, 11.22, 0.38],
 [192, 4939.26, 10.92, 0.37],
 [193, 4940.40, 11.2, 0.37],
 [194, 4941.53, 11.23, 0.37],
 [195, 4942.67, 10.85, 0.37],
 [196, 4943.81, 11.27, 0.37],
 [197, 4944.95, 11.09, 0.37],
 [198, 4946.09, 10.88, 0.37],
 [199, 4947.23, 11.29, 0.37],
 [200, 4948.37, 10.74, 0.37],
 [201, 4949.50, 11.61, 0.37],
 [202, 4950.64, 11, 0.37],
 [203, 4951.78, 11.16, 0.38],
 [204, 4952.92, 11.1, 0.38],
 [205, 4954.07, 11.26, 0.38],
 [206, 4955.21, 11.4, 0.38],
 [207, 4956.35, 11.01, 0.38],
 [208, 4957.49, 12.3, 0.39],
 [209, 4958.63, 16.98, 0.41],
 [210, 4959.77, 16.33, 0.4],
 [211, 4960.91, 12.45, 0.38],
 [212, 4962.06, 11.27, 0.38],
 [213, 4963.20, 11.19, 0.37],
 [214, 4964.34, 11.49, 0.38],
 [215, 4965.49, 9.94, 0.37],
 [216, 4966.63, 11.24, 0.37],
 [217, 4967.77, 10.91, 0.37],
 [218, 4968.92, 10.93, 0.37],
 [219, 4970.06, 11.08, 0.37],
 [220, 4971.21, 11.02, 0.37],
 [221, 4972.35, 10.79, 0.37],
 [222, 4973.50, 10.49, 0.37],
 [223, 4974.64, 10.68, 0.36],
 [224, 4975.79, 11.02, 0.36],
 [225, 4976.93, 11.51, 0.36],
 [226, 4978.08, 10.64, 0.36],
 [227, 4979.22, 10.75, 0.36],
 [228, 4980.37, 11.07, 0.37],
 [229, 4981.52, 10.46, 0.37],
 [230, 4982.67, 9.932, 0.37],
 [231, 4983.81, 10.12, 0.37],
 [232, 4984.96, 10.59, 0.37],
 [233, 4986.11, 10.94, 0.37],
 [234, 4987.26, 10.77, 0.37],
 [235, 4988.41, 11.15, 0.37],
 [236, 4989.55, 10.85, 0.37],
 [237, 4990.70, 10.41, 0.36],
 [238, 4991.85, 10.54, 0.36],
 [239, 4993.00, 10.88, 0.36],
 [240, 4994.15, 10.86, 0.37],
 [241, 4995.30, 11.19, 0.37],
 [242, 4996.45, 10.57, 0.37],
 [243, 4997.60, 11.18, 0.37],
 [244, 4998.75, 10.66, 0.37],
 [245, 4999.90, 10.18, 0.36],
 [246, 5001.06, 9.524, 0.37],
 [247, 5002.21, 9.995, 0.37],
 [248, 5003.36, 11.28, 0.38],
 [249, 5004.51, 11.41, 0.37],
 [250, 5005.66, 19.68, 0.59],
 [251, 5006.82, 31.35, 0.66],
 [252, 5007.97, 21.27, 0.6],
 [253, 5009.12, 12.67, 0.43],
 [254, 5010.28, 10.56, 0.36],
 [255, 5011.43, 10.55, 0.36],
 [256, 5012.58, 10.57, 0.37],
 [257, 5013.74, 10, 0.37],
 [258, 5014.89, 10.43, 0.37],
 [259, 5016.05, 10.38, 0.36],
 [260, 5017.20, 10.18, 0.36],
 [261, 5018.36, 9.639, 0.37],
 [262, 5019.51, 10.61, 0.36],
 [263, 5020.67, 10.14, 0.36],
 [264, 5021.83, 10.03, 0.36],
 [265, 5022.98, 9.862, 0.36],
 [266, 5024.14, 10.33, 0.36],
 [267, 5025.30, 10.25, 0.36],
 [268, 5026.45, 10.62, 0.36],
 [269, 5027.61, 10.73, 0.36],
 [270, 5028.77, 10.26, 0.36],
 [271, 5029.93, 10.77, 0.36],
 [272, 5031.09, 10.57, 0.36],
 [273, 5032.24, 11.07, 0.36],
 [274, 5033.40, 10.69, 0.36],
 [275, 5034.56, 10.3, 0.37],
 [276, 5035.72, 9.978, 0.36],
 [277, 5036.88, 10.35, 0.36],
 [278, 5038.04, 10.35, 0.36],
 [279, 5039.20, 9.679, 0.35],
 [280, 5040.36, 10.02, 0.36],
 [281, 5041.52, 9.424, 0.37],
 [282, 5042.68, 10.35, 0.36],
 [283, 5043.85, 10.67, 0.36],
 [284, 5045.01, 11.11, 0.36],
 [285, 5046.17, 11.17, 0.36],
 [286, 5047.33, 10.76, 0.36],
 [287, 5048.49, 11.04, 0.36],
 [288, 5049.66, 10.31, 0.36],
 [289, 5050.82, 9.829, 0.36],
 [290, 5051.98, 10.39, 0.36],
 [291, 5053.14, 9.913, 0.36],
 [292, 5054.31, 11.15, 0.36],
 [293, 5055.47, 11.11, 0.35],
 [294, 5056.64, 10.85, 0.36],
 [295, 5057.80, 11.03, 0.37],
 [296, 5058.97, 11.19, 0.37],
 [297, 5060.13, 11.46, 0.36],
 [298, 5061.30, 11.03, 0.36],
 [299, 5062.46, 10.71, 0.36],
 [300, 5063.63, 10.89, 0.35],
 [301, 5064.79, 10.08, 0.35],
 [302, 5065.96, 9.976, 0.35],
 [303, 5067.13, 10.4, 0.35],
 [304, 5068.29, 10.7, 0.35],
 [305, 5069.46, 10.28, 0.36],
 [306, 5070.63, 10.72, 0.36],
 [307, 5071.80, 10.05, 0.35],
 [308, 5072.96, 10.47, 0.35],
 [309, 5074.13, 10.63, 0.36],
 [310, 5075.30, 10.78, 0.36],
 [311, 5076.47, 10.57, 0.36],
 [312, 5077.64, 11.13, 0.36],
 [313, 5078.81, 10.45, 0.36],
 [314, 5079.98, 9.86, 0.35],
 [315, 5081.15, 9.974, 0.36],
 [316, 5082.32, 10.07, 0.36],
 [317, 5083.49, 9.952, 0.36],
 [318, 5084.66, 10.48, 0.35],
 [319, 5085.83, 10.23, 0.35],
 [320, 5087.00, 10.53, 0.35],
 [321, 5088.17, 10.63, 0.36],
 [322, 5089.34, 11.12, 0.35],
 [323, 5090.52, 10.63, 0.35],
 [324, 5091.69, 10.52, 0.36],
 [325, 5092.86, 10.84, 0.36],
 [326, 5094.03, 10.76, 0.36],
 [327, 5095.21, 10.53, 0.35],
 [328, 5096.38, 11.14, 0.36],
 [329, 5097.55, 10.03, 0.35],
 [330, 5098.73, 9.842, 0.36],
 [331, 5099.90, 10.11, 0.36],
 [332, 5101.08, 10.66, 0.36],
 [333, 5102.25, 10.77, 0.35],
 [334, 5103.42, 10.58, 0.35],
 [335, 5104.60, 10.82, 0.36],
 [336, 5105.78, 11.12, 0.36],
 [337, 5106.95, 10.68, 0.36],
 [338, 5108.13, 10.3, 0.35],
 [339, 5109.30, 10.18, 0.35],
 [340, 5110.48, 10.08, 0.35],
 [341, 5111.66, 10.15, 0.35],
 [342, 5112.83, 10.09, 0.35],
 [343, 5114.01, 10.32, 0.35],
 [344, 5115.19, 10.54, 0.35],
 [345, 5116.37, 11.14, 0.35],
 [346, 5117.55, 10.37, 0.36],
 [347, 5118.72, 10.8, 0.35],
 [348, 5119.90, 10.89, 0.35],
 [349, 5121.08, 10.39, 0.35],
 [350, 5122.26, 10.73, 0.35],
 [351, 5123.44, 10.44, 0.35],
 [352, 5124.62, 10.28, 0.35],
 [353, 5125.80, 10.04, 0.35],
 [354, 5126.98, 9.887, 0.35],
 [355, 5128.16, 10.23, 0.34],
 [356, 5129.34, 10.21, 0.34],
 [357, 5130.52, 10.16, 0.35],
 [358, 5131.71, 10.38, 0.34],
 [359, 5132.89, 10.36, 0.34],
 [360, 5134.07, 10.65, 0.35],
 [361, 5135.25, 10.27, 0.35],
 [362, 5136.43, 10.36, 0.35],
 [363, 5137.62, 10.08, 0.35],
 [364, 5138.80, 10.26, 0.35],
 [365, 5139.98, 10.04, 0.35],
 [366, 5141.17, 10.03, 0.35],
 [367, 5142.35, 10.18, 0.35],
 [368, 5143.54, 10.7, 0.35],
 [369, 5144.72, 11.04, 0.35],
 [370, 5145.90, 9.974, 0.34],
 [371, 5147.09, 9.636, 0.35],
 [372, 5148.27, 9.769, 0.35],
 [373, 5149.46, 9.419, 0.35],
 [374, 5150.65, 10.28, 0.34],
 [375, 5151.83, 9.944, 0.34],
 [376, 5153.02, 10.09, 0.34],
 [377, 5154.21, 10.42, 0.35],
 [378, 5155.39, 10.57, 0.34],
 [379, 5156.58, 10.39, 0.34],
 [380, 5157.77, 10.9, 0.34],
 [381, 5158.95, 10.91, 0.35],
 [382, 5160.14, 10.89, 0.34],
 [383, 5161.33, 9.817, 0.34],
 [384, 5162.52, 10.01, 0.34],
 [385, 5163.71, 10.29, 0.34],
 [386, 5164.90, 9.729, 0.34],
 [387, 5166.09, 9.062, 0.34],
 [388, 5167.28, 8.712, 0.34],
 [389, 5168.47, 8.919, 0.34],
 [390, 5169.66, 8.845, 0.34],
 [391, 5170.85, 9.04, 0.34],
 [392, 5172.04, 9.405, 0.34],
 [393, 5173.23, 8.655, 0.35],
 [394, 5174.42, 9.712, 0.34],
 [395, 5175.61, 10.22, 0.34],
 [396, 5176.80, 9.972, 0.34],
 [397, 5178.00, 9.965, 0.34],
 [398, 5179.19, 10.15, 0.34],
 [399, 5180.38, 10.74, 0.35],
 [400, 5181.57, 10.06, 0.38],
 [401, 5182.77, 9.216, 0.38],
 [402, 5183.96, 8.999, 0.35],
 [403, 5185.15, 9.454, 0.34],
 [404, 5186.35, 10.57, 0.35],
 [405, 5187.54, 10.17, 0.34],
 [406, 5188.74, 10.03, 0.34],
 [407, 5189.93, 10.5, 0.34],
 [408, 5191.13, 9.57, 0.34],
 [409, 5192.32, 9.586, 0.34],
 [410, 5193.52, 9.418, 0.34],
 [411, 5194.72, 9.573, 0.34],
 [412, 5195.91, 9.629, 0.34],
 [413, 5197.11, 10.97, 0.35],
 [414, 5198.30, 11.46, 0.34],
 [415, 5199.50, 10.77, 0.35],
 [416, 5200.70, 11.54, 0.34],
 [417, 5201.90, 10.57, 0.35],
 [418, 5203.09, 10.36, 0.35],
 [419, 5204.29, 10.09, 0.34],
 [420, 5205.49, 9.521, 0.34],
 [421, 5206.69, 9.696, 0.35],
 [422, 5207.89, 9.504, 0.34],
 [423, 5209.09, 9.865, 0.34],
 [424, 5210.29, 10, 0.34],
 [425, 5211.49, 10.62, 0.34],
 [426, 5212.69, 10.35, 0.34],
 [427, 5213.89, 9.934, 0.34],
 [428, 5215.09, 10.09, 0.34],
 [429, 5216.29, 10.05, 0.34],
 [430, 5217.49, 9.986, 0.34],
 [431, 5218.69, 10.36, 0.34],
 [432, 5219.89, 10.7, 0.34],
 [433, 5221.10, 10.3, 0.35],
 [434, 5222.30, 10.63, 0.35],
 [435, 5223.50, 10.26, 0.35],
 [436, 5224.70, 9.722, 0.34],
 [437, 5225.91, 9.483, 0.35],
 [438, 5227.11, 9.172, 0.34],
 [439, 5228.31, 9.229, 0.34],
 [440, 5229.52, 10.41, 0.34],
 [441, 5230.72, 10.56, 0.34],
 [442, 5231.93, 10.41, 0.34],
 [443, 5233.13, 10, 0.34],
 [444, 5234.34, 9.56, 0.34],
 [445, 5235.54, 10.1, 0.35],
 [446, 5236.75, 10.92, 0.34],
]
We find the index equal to 1.0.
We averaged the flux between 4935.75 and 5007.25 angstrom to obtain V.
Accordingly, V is 11.6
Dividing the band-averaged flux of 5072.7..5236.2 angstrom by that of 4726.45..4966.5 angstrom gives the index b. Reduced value 0.89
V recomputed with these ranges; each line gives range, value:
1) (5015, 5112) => 10.5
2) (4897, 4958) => 10.9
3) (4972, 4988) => 10.7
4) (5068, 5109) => 10.5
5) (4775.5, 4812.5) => 11.5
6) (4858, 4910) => 12.2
